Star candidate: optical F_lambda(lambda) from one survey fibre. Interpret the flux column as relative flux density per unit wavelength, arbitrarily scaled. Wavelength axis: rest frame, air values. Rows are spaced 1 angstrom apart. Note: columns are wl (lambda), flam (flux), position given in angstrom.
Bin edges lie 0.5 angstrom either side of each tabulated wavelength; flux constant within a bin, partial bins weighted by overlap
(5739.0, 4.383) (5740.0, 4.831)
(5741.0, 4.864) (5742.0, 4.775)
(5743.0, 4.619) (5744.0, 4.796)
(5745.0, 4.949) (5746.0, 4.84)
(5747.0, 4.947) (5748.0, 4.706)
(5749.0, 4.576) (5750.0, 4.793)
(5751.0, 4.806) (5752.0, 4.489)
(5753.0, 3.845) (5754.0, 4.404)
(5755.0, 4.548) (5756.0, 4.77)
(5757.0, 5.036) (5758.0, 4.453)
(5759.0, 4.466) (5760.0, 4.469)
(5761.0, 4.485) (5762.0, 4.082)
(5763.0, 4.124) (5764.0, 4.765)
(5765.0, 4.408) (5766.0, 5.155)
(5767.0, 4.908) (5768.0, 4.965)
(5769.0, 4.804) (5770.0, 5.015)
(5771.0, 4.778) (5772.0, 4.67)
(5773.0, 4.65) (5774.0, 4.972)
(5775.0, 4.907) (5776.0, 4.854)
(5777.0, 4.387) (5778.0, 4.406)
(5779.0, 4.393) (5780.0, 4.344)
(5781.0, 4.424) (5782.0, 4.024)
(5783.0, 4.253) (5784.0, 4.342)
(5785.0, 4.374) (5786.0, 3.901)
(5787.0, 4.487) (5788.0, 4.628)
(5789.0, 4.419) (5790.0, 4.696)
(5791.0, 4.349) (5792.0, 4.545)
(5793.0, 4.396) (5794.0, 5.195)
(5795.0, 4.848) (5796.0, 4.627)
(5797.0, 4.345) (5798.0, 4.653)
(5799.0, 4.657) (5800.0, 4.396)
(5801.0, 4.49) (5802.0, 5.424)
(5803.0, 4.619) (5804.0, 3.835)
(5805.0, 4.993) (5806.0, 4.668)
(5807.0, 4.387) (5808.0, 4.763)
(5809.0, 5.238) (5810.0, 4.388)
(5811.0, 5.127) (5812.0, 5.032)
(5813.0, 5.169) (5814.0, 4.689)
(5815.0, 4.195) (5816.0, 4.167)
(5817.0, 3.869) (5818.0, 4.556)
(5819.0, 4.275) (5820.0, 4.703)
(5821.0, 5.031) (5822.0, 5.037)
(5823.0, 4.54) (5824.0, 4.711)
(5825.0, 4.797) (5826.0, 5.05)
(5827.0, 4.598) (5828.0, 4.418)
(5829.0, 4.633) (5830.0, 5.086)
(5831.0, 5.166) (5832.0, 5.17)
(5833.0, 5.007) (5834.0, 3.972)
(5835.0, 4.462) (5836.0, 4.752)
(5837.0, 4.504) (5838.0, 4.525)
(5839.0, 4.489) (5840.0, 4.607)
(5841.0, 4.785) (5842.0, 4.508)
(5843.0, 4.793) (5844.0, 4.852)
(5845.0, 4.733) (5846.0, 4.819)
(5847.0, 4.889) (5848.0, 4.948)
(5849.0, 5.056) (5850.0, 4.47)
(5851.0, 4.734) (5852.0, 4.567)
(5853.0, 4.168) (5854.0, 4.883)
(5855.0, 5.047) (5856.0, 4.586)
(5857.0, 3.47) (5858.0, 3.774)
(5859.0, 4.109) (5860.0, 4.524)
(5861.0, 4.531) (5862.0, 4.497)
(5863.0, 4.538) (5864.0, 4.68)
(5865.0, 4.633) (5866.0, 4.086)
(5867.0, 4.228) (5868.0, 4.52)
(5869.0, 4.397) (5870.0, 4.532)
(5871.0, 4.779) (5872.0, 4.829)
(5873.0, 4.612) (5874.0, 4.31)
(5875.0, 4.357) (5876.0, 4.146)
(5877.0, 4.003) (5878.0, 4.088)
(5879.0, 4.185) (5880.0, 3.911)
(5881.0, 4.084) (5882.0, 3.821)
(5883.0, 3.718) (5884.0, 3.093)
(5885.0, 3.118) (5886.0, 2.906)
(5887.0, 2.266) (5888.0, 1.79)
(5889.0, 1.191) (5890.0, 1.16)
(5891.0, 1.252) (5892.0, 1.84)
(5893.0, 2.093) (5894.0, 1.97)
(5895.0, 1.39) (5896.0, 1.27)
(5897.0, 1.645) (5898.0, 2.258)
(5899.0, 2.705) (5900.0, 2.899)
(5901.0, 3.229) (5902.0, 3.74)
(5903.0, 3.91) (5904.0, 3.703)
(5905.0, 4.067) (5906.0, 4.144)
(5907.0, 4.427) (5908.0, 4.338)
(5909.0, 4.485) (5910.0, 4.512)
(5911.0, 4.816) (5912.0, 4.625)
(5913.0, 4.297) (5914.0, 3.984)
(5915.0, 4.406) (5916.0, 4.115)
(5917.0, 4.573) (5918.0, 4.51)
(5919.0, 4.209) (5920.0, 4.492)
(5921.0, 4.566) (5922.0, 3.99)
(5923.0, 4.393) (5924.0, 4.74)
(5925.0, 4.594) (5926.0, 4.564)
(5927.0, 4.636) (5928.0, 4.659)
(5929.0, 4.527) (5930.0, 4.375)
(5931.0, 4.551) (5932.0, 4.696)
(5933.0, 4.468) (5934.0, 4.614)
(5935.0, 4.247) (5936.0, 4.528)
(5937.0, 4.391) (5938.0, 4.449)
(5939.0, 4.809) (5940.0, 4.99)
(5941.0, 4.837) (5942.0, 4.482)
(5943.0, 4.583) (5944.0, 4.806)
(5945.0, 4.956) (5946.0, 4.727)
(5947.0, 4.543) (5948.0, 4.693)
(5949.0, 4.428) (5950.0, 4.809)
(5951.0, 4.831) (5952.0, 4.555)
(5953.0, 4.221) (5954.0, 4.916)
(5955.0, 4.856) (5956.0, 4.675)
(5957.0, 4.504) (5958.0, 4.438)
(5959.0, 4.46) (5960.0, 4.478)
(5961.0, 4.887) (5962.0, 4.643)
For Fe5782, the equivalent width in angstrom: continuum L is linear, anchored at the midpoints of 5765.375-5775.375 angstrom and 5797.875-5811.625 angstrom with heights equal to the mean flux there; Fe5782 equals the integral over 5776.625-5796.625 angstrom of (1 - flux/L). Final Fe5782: 1.4 angstrom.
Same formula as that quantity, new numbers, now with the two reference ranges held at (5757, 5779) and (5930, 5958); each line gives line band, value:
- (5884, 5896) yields 7.0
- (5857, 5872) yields 0.8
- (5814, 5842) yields 0.1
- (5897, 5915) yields 3.1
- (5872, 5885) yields 1.7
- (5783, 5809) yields 0.5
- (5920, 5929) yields 0.2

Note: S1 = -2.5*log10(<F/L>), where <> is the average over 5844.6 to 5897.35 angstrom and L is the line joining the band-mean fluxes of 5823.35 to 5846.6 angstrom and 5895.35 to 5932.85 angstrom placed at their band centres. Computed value 0.179 mag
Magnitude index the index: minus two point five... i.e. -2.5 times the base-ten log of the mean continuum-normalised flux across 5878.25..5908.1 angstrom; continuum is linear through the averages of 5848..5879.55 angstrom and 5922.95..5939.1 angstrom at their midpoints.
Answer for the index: 0.49 mag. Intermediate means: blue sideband 4.44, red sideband 4.54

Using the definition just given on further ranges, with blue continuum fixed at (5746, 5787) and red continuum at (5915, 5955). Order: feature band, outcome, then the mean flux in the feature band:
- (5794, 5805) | -0.016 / 4.64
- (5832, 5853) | -0.025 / 4.67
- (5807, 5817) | -0.028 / 4.69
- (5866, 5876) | 0.024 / 4.47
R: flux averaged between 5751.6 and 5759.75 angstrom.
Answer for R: 4.5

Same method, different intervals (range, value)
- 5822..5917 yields 4.02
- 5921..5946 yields 4.58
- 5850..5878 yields 4.42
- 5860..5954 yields 3.99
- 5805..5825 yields 4.67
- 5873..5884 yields 4.04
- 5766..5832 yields 4.64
